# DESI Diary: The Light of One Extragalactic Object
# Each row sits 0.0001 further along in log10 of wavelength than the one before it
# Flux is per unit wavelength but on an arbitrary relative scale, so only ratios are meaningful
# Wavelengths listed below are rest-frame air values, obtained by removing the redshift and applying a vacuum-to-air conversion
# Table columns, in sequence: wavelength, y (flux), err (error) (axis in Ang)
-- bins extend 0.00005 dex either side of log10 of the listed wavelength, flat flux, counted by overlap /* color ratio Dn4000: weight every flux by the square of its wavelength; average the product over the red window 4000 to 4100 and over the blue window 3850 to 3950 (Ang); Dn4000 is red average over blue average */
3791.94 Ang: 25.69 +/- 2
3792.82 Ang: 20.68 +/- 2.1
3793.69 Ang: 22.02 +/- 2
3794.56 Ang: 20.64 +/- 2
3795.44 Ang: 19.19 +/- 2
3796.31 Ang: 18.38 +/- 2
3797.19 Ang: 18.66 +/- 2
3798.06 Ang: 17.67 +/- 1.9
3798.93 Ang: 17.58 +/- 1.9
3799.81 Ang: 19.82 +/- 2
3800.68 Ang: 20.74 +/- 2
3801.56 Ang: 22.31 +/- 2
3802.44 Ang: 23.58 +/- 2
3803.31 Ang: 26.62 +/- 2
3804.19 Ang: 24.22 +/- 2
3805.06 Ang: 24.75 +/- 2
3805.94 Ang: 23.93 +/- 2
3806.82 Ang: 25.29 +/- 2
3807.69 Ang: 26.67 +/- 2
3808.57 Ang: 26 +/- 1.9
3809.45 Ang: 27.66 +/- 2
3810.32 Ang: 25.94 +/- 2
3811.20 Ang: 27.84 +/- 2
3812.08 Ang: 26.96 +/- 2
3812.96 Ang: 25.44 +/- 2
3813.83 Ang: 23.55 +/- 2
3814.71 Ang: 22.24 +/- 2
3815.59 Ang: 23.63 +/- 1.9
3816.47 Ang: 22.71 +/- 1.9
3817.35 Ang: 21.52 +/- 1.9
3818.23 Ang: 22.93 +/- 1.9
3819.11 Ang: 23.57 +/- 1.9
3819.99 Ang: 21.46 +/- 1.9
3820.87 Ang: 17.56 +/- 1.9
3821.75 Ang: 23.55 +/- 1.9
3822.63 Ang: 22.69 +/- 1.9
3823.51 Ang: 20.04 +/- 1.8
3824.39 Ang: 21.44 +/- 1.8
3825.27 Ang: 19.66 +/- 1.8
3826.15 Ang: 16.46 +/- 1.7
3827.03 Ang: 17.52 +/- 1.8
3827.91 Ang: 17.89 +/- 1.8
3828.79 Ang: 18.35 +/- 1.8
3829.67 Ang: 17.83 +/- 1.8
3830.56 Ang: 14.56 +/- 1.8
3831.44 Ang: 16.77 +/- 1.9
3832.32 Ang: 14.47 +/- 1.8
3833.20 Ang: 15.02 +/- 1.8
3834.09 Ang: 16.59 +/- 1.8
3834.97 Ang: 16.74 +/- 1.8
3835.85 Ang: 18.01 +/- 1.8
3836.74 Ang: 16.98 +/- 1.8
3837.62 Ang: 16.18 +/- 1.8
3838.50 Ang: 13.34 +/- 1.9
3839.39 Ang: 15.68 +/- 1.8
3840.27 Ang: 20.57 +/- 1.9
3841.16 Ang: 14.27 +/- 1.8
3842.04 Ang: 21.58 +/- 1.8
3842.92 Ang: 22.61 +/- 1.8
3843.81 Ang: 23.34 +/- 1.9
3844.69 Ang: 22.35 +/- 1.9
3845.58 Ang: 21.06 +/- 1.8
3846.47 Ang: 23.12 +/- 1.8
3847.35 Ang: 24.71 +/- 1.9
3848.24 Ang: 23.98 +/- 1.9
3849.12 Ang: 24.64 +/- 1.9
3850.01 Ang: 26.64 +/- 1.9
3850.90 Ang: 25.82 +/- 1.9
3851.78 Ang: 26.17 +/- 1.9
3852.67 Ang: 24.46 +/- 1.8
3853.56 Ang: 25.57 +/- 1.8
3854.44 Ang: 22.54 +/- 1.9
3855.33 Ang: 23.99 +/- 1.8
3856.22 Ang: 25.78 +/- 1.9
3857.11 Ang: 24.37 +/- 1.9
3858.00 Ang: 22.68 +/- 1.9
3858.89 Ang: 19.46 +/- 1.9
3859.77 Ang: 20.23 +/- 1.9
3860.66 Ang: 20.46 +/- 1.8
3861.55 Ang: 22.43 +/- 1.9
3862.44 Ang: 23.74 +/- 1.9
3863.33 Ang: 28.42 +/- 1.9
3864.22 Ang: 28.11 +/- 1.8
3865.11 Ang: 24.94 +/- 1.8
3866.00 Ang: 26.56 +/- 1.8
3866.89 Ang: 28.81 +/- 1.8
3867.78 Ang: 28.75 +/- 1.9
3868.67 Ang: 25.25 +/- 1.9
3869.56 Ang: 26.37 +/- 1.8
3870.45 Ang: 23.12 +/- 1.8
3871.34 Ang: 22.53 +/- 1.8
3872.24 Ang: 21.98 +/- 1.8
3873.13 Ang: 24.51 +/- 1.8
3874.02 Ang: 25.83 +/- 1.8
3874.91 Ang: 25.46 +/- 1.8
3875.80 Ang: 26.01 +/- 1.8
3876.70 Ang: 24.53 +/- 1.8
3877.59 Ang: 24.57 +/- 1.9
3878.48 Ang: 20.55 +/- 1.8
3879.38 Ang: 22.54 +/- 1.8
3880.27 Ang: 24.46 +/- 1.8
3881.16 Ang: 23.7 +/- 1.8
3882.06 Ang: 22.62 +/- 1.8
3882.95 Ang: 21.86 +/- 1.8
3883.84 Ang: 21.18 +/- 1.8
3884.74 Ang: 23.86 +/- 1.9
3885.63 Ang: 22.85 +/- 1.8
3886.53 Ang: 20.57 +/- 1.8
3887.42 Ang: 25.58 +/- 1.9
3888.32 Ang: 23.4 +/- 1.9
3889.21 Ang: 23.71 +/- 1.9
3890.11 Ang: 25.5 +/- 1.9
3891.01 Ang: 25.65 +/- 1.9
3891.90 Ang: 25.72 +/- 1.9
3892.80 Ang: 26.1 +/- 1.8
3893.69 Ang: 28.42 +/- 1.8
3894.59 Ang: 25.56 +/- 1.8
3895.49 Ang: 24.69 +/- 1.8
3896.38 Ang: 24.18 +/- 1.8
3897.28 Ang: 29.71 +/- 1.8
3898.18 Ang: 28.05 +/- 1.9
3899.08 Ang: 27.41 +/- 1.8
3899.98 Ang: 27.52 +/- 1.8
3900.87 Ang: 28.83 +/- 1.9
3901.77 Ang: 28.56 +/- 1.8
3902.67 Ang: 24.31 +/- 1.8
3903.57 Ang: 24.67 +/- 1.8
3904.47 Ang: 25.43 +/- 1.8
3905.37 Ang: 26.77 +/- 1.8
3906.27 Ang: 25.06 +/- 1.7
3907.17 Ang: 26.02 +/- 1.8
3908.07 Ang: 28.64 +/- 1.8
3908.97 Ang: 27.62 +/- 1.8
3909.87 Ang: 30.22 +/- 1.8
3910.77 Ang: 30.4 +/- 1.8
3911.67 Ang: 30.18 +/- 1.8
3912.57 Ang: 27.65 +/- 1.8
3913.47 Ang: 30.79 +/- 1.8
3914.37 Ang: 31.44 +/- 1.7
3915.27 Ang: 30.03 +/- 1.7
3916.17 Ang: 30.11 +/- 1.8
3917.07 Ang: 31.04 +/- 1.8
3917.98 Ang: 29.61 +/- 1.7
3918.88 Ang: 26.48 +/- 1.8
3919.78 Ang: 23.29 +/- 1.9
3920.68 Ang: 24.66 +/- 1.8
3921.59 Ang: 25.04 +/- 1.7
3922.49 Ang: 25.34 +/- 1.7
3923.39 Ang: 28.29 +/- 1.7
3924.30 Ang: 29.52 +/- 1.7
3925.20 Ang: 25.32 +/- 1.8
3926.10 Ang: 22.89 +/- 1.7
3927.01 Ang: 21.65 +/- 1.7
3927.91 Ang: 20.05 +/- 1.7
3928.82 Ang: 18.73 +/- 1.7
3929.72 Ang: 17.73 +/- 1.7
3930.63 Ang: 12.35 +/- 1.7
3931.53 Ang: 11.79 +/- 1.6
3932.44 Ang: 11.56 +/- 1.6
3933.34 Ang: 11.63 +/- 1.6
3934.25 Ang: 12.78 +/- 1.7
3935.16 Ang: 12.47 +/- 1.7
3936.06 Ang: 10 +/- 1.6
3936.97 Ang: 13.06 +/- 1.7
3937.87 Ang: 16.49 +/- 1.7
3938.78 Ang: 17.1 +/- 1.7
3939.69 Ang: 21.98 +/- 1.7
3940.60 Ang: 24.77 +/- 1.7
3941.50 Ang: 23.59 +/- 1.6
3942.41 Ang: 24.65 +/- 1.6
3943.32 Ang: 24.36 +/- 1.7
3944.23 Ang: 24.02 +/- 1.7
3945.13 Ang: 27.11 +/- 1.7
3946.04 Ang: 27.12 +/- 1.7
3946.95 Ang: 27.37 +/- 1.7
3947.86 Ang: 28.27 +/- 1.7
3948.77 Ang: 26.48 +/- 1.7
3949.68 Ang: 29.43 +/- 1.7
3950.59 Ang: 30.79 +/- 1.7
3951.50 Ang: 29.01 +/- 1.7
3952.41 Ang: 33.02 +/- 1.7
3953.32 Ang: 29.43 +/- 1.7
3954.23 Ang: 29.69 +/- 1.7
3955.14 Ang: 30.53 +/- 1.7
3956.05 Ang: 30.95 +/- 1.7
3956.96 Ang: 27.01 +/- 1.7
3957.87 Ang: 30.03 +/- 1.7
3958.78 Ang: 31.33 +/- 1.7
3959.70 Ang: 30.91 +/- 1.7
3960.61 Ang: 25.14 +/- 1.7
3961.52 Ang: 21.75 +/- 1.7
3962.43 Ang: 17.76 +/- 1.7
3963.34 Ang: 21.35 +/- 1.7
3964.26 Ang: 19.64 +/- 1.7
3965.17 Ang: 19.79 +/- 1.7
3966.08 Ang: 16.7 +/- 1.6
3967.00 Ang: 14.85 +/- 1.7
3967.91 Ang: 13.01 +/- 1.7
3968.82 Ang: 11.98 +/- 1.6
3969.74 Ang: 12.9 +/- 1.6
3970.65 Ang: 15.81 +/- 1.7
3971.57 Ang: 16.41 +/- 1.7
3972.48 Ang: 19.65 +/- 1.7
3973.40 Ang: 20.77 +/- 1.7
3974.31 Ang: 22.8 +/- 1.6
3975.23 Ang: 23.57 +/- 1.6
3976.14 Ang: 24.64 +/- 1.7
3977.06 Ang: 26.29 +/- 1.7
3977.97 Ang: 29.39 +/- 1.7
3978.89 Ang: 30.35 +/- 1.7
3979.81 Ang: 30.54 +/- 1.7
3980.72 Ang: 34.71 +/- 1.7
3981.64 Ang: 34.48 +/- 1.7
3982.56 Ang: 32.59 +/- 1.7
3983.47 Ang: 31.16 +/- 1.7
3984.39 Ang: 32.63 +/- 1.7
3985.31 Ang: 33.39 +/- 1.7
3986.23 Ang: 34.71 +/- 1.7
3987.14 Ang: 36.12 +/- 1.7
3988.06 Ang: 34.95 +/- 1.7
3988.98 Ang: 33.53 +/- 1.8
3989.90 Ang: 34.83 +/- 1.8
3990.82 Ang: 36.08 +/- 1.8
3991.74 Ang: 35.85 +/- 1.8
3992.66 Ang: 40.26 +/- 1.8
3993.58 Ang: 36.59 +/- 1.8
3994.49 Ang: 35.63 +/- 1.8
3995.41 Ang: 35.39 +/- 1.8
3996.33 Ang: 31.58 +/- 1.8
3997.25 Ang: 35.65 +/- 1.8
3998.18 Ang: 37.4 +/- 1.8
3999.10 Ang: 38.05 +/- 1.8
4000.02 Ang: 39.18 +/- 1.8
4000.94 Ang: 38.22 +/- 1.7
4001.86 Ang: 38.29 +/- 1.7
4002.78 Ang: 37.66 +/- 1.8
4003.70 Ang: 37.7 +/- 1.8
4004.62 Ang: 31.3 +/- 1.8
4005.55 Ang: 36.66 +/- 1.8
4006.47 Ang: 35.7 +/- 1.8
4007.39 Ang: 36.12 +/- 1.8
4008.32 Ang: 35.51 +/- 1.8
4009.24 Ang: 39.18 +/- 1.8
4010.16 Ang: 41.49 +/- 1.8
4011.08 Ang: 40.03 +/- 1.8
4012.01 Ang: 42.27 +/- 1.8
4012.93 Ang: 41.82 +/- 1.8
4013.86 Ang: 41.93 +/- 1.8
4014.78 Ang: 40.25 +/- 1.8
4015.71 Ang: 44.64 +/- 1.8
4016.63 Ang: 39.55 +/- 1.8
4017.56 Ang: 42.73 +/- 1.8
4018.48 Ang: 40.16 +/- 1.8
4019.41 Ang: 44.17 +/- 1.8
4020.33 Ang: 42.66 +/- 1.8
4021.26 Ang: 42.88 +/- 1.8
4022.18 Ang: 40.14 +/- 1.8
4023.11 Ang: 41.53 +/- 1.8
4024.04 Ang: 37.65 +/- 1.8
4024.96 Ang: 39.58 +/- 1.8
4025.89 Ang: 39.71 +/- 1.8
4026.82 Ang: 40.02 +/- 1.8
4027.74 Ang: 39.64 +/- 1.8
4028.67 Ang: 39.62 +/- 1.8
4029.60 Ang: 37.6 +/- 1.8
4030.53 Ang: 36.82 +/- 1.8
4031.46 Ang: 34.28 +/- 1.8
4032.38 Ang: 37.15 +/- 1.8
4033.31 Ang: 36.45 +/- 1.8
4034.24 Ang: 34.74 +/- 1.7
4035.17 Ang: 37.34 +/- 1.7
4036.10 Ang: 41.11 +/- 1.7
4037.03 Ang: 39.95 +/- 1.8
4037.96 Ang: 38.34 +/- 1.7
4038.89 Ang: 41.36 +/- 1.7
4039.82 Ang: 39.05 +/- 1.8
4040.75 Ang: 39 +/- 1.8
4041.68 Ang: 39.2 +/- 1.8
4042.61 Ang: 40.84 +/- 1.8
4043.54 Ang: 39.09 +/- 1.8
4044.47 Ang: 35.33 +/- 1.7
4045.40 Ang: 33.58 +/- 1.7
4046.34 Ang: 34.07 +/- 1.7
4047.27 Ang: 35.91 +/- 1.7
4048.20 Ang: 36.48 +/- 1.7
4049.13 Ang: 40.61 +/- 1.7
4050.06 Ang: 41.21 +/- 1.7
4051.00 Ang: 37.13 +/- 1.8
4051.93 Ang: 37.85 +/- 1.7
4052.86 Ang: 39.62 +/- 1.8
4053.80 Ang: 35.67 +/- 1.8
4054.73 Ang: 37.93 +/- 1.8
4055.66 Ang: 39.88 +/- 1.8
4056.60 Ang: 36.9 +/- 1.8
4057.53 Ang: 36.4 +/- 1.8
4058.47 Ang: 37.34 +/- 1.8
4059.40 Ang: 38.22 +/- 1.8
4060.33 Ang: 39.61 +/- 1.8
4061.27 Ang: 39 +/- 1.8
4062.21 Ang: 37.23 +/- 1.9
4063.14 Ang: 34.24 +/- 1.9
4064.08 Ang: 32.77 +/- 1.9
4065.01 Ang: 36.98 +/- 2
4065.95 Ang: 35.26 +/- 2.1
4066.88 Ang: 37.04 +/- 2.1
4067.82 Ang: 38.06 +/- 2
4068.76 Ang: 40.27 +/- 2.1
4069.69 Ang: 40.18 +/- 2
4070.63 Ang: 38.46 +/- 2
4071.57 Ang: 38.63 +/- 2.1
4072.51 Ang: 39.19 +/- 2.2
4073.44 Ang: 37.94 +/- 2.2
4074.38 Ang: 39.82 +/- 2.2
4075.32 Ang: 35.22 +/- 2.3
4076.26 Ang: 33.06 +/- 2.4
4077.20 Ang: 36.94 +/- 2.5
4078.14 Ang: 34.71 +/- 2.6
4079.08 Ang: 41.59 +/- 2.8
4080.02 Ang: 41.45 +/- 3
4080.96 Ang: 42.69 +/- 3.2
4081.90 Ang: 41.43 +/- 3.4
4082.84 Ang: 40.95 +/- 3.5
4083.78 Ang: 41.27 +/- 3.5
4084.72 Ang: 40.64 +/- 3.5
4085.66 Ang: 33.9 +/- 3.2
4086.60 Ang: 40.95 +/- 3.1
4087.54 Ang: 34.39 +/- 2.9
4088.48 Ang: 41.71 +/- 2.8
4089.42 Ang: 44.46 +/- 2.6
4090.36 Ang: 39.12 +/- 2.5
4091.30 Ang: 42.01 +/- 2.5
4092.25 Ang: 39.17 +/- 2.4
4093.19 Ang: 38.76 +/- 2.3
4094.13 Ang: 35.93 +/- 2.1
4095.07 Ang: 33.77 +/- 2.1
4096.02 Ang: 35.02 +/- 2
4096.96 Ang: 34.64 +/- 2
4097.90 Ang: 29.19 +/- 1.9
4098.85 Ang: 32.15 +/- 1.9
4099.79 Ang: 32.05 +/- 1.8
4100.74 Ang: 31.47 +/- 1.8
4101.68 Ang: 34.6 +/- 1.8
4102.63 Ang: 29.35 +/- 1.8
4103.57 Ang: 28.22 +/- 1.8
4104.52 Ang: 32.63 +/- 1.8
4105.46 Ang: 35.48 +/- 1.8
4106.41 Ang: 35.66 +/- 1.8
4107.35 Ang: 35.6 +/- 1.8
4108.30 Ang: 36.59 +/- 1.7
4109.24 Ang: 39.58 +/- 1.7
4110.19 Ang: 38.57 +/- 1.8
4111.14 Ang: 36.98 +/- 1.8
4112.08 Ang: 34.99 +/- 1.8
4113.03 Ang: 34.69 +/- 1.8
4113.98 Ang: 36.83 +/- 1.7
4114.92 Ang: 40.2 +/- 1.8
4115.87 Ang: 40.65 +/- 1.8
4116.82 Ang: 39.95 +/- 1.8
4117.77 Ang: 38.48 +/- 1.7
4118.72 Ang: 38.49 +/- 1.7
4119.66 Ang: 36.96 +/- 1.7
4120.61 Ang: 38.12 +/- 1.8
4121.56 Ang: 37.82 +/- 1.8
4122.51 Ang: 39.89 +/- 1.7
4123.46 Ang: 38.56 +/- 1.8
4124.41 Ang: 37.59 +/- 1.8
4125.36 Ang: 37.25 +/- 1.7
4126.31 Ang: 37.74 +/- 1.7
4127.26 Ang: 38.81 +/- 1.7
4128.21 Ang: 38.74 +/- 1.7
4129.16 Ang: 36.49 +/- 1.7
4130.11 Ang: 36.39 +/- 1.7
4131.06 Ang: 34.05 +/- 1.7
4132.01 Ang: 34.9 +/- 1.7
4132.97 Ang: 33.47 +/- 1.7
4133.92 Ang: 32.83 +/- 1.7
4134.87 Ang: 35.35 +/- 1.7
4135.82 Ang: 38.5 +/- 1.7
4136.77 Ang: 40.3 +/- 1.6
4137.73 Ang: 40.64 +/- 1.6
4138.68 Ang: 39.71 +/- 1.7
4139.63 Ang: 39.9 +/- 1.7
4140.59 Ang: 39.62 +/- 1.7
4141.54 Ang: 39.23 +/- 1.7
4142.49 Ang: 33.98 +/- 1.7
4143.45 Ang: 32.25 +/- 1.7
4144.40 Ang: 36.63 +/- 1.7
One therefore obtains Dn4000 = 1.70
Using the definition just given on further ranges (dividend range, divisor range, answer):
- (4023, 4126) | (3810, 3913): 1.79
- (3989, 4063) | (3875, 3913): 1.60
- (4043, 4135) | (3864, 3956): 1.64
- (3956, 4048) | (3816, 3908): 1.58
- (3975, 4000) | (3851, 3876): 1.45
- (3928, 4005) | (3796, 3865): 1.31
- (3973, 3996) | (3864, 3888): 1.40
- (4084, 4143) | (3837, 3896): 1.77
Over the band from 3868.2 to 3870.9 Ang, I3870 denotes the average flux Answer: 25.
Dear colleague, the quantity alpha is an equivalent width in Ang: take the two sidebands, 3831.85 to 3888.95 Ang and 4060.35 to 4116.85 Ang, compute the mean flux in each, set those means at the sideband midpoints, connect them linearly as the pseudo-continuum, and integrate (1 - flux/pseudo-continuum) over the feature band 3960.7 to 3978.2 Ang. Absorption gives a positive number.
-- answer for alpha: 6.0 Ang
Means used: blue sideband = 22.6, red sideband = 37.1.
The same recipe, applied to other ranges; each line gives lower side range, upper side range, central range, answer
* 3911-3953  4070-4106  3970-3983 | 0.84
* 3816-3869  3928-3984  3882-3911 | -4.78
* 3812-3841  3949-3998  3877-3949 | 0.60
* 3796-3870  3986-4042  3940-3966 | 5.04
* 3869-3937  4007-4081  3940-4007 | 5.69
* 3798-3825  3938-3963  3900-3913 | -0.95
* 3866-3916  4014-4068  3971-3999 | 2.01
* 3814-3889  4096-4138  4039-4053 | -2.43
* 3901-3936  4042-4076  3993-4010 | -2.38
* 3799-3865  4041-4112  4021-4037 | -2.05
